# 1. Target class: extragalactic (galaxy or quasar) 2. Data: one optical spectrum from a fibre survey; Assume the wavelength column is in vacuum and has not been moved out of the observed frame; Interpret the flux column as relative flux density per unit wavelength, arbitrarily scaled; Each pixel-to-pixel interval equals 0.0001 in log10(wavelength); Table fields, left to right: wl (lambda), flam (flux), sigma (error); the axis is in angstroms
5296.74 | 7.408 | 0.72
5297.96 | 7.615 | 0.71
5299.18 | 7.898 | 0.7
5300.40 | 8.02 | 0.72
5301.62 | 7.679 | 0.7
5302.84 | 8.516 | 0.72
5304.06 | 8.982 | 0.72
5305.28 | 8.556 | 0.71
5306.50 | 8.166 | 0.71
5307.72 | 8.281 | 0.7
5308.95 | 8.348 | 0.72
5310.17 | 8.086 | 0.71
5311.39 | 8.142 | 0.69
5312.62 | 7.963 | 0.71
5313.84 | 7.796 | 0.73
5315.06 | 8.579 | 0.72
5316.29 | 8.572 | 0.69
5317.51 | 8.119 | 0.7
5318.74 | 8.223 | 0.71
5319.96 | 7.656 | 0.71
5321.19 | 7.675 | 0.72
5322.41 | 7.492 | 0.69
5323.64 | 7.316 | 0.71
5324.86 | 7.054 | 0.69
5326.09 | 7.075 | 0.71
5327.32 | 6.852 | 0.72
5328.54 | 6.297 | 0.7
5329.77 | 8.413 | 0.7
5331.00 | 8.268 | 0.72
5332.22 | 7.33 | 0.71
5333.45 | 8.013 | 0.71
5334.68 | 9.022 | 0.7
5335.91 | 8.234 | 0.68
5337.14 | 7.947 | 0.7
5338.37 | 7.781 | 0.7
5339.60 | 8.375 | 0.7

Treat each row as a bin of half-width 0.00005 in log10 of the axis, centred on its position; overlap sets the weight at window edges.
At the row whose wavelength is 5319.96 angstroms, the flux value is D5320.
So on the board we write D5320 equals 7.656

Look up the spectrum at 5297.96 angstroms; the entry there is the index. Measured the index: 7.615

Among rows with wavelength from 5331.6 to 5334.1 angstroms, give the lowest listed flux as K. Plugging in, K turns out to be 7.33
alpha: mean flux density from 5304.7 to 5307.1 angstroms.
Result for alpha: 8.37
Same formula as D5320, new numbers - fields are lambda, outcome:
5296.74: 7.408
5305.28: 8.556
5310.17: 8.086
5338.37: 7.781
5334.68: 9.022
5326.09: 7.075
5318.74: 8.223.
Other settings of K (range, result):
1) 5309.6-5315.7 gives 7.796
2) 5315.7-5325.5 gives 7.054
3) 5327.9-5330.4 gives 6.297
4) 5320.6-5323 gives 7.492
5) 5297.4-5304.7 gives 7.615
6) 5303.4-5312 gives 8.086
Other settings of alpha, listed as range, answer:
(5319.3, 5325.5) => 7.45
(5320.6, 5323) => 7.6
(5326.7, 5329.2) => 6.61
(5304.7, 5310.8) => 8.29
